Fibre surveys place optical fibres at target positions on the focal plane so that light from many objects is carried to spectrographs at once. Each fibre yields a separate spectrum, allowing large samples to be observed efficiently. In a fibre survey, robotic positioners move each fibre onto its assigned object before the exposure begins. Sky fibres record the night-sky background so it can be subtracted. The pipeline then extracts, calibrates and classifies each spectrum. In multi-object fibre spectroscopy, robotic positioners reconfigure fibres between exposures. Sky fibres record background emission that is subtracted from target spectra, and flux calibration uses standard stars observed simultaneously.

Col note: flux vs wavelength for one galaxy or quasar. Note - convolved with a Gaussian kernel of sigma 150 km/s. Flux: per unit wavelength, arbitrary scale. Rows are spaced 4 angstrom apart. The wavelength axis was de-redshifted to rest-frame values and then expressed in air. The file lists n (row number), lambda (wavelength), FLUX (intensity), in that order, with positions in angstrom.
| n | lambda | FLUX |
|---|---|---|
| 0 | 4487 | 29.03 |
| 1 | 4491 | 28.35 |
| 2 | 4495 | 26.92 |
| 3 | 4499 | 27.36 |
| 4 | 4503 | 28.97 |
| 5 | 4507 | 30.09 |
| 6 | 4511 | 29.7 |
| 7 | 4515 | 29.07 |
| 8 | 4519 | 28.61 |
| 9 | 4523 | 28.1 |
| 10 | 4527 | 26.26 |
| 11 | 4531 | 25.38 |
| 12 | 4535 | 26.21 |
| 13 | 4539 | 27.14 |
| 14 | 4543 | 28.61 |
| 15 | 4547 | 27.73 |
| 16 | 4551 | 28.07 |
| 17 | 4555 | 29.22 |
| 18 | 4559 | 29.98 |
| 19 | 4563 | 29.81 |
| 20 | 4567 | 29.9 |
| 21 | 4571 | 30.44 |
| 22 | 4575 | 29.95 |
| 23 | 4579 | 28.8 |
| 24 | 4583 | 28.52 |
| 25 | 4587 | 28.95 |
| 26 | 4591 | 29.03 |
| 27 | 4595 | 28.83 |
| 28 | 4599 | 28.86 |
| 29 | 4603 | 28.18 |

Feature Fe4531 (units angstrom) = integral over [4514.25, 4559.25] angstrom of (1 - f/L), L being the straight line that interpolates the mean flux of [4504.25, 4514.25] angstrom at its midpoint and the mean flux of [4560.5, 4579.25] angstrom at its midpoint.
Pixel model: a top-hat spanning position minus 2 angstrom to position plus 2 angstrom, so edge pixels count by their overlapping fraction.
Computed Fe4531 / 3.1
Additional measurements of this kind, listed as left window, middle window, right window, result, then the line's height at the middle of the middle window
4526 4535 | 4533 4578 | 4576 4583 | -2.3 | 27.4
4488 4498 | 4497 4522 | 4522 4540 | -1.6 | 27.2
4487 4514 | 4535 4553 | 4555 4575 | 1.1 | 29.5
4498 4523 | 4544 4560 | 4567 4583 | 0.4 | 29.4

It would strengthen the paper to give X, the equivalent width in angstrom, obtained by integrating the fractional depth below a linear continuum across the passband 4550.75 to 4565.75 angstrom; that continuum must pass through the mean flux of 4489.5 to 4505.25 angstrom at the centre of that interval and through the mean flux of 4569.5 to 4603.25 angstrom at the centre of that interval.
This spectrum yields -0.4 angstrom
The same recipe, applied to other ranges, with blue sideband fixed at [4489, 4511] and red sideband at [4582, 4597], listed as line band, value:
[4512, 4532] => 0.6 angstrom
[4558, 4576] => -0.8 angstrom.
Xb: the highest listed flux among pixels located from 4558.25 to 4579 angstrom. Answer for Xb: 30.44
